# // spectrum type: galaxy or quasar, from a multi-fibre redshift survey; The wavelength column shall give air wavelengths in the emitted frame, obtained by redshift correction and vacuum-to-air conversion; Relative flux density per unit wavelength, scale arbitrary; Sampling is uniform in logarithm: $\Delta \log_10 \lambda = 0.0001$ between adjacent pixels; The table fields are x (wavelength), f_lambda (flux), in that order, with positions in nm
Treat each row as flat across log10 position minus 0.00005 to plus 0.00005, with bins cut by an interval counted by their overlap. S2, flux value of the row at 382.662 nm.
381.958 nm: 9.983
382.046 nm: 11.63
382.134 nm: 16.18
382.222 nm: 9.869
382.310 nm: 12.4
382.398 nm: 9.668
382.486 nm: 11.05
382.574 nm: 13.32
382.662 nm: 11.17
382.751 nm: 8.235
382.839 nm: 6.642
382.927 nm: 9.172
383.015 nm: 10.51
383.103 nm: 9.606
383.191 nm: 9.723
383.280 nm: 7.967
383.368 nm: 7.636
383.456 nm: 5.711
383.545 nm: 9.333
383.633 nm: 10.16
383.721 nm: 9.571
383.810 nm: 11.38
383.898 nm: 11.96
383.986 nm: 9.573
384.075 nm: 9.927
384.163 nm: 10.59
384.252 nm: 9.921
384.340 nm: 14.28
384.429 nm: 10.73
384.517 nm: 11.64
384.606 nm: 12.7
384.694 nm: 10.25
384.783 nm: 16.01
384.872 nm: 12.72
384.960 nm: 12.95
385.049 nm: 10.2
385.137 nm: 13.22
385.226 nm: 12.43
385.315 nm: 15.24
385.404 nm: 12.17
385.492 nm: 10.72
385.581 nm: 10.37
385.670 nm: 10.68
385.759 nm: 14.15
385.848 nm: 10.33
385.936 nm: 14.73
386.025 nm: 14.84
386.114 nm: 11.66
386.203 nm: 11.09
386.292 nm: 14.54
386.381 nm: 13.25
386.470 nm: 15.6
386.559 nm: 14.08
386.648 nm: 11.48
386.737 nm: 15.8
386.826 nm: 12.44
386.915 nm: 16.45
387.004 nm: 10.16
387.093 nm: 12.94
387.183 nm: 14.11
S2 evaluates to 11.17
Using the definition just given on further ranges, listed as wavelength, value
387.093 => 12.94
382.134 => 16.18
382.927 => 9.172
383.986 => 9.573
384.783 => 16.01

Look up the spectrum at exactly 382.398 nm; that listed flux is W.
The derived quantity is 9.668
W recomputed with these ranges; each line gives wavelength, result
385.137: 13.22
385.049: 10.2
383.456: 5.711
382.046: 11.63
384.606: 12.7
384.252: 9.921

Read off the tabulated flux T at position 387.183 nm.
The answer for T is 14.11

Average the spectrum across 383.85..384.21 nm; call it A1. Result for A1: 10.5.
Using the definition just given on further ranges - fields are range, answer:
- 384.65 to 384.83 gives 13.1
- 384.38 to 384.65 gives 11.7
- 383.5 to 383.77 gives 9.69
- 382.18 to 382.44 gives 10.7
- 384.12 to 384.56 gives 11.4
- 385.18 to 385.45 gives 13.3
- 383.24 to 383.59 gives 7.67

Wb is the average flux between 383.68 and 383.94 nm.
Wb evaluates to 11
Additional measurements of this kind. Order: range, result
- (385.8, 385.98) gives 12.6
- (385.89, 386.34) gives 13.4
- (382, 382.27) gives 12.5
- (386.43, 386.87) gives 13.9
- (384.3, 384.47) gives 12.5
